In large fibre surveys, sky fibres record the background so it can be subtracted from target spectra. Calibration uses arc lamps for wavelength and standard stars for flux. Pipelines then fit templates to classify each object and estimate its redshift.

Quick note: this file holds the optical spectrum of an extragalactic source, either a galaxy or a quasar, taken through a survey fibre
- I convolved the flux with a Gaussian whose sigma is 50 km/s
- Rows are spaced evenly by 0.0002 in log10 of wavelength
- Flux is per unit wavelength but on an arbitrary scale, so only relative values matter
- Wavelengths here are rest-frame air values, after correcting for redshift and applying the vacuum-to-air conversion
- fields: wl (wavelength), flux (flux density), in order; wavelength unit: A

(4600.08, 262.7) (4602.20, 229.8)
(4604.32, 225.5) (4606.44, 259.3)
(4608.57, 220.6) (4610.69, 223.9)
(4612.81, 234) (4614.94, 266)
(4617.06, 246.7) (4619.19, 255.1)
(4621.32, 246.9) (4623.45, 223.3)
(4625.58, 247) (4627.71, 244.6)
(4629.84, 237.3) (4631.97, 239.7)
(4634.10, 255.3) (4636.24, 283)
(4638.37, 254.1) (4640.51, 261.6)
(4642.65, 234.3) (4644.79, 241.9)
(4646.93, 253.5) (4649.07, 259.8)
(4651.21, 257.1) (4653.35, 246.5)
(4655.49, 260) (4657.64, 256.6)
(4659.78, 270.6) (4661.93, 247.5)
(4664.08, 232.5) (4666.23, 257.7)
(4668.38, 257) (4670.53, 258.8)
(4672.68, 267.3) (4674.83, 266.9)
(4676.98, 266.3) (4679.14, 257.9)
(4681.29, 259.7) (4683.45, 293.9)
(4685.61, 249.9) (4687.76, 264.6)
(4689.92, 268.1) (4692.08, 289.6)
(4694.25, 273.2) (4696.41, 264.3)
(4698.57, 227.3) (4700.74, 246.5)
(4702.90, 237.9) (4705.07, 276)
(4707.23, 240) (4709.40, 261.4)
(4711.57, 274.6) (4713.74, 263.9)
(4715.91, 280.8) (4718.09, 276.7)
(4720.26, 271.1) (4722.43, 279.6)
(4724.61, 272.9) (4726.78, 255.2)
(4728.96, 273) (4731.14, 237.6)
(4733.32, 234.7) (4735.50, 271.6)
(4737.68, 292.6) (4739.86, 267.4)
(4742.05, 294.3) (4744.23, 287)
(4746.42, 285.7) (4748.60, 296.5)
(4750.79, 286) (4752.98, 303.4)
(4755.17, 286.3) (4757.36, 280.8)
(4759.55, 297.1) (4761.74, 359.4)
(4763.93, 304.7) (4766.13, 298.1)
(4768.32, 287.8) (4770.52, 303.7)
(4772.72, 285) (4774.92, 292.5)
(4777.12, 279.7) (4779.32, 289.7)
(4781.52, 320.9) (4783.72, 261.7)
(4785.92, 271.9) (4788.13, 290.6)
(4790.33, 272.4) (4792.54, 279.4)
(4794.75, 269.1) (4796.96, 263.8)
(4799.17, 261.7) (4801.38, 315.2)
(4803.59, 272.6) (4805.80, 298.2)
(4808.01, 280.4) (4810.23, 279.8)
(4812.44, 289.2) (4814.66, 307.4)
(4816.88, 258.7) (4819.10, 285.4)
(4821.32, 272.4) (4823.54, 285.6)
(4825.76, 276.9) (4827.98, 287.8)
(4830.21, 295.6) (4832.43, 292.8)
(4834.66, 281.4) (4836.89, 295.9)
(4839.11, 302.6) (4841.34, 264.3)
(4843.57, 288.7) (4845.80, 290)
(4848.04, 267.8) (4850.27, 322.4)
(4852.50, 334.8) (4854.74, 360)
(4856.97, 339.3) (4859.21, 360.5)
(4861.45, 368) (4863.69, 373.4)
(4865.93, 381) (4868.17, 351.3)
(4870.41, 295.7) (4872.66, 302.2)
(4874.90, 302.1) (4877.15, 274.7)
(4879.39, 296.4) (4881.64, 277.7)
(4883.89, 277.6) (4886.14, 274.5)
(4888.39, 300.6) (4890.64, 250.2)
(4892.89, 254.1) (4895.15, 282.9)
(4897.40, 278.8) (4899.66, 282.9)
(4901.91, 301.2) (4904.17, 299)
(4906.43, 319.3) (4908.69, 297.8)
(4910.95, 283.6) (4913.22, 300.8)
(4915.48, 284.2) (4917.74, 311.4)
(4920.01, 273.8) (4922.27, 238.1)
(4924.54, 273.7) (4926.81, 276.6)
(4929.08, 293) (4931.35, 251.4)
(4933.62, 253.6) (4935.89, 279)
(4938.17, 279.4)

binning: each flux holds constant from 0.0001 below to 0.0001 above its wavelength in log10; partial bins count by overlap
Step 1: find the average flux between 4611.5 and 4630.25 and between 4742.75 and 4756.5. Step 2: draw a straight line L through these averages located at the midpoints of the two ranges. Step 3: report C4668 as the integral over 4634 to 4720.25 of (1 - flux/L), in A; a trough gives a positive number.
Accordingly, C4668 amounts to 1.46 A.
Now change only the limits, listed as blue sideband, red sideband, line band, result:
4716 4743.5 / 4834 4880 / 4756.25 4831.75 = 1.5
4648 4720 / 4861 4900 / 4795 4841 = 0.5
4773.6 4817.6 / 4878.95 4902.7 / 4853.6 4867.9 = -4.2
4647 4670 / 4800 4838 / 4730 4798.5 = -2.4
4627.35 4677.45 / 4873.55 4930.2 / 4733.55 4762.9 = -2.8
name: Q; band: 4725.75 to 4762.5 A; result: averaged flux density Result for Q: 282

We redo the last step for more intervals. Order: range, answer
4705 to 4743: 268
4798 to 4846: 286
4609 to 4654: 248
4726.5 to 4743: 266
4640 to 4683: 256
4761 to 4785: 297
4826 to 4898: 304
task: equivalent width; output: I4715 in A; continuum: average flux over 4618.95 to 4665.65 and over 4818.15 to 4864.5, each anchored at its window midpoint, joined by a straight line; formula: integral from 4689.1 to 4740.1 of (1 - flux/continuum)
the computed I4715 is 1.3 A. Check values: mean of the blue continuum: 250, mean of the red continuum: 307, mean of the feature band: 264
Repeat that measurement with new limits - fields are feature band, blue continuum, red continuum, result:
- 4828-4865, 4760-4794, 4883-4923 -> -3.4 A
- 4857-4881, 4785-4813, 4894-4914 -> -3.4 A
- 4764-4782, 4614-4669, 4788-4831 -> -1.3 A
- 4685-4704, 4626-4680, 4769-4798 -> 0.4 A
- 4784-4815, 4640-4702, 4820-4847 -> -0.1 A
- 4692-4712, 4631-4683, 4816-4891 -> 0.8 A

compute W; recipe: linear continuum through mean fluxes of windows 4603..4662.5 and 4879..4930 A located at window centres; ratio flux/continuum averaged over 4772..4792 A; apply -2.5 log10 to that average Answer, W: -0.07 mag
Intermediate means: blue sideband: 248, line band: 285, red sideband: 284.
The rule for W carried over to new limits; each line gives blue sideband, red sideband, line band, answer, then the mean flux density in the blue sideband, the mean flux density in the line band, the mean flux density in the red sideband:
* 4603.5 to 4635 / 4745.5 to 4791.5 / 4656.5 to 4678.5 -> 0.00 mag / 242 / 258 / 293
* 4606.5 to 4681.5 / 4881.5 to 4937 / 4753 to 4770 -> -0.15 mag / 251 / 302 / 281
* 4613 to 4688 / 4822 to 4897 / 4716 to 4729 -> 0.00 mag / 255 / 272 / 303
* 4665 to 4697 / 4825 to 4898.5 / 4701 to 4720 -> 0.04 mag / 266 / 264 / 303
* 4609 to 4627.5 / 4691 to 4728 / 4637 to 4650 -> -0.01 mag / 242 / 251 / 264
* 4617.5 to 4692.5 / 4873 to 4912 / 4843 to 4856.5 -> -0.12 mag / 256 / 313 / 286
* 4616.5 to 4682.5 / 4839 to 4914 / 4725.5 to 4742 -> 0.03 mag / 253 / 264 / 305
